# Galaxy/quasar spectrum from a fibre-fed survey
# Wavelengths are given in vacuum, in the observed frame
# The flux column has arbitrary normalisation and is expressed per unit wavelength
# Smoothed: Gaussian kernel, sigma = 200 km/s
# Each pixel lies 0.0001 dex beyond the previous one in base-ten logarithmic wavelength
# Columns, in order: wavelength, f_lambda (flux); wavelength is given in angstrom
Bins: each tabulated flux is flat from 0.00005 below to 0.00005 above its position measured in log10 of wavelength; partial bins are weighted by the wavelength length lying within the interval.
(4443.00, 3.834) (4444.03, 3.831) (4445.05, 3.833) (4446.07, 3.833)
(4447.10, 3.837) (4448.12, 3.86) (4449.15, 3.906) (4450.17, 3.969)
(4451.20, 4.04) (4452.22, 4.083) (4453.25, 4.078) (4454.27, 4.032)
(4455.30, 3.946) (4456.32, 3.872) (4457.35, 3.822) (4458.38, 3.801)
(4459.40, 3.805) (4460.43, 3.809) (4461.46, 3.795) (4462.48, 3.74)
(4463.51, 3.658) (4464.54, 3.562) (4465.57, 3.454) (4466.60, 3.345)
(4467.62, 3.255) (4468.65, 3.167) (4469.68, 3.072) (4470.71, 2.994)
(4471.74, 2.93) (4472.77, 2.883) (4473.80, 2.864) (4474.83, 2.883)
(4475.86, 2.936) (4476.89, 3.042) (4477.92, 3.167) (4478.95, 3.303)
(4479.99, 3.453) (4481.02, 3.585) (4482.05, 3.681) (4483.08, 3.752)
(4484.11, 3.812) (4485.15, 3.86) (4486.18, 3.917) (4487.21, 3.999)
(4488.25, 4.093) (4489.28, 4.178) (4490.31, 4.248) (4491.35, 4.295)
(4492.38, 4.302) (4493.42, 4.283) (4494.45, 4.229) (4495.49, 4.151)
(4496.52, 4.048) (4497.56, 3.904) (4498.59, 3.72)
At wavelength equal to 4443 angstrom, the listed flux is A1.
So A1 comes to 3.834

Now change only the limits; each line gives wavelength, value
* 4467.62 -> 3.255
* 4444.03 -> 3.831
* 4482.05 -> 3.681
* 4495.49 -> 4.151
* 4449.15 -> 3.906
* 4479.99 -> 3.453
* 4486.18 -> 3.917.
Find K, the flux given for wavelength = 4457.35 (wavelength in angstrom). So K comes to 3.822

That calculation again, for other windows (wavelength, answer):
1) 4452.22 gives 4.083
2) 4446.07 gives 3.833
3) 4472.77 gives 2.883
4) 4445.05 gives 3.833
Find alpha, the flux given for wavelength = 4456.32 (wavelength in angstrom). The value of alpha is 3.872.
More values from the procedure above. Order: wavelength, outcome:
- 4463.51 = 3.658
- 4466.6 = 3.345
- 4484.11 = 3.812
